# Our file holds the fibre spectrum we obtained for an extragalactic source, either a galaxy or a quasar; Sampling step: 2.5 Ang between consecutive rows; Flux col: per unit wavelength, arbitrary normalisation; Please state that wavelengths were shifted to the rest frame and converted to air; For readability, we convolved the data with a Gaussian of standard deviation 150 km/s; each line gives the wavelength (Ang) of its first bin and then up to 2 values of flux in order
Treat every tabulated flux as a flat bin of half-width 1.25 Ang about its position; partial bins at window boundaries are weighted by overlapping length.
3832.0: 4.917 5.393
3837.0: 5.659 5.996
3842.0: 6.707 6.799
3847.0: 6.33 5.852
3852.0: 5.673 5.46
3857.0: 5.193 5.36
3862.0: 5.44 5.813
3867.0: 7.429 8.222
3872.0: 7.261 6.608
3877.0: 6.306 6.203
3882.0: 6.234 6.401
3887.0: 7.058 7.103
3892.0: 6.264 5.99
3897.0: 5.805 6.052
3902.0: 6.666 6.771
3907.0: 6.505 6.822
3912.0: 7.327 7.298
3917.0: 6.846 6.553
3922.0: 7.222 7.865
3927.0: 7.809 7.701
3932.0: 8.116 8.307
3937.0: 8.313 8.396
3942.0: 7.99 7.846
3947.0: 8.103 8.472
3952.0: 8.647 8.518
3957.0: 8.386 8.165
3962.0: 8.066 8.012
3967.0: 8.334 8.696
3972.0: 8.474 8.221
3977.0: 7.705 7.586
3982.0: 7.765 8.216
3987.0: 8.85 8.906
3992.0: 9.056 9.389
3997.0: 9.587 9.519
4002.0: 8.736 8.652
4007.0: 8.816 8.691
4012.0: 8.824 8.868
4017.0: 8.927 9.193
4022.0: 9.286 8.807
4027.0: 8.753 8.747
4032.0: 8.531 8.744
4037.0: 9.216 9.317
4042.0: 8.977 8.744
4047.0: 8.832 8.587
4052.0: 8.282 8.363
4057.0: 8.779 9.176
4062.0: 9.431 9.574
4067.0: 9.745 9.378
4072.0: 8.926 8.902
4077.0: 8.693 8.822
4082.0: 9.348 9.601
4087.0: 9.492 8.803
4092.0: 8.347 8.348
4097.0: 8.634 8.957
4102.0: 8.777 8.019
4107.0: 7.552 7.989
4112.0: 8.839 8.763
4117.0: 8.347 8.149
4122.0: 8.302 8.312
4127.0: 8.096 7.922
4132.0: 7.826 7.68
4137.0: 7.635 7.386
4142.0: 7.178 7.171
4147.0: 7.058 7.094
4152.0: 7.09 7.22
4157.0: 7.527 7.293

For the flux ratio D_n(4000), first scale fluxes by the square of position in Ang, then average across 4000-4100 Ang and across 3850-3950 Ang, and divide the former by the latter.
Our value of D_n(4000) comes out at 1.39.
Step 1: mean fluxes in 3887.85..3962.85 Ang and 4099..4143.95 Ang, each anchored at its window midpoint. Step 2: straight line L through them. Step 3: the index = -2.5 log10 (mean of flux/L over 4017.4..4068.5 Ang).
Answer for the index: -0.147 mag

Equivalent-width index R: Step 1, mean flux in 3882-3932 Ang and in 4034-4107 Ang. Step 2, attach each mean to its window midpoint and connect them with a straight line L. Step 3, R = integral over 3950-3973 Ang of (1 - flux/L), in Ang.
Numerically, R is -2.5 Ang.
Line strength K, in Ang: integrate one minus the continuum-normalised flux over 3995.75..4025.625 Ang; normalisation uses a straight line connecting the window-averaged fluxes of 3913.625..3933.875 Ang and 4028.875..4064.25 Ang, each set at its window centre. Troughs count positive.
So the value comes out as -1.9 Ang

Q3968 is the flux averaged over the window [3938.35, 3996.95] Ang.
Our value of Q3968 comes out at 8.36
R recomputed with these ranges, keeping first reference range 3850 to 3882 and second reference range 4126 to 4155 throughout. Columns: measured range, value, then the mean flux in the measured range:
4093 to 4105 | -2.2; 8.58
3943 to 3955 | -3.1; 8.3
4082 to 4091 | -2.6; 9.28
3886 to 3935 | -4.2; 6.98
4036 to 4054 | -4.6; 8.83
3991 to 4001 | -3.8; 9.38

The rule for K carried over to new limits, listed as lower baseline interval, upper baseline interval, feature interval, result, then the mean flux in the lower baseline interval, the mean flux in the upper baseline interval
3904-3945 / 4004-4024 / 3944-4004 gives -1.4 Ang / 7.52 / 8.91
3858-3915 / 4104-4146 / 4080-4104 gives -3.5 Ang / 6.55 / 7.94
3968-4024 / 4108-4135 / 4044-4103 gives -3.8 Ang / 8.72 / 8.21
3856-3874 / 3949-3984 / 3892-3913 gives 1.8 Ang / 6.41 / 8.21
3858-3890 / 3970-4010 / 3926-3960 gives -1.8 Ang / 6.55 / 8.64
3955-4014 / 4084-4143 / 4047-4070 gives -1.7 Ang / 8.55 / 8.28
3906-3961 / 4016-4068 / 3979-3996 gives -0.5 Ang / 7.79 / 8.95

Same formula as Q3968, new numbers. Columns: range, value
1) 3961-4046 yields 8.71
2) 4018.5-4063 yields 8.87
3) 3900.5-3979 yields 7.8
